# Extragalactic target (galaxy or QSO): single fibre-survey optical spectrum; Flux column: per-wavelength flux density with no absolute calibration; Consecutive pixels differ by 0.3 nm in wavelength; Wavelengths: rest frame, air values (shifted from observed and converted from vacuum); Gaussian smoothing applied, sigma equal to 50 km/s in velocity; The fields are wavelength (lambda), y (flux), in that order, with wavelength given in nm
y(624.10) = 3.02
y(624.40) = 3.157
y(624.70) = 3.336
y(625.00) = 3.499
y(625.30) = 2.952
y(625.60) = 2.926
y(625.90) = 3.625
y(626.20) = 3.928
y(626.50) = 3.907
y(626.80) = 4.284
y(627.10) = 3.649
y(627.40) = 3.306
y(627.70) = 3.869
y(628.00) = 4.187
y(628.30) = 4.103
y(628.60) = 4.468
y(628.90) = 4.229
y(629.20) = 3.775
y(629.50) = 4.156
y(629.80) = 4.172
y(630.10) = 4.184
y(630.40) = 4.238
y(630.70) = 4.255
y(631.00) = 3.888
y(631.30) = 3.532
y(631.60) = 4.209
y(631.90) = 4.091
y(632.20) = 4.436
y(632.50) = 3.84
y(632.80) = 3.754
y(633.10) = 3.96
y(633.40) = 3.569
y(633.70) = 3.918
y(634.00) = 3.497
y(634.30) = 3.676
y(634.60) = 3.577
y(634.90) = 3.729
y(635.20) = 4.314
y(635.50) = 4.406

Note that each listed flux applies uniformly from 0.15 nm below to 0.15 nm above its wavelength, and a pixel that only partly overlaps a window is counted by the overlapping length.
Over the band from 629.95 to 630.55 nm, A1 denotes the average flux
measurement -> 4.21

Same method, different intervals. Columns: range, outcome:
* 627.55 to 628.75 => 4.16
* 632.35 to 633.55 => 3.78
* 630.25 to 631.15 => 4.13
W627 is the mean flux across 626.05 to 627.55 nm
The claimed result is 3.81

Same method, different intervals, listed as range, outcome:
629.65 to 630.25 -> 4.18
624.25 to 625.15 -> 3.33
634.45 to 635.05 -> 3.65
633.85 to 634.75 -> 3.58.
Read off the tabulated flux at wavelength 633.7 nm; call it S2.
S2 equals 3.918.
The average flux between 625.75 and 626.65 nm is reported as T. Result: 3.82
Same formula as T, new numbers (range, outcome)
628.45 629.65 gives 4.16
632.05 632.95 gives 4.01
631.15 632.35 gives 4.07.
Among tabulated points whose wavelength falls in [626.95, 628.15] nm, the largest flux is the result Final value 4.187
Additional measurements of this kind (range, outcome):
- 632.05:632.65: 4.436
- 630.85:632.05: 4.209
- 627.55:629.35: 4.468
